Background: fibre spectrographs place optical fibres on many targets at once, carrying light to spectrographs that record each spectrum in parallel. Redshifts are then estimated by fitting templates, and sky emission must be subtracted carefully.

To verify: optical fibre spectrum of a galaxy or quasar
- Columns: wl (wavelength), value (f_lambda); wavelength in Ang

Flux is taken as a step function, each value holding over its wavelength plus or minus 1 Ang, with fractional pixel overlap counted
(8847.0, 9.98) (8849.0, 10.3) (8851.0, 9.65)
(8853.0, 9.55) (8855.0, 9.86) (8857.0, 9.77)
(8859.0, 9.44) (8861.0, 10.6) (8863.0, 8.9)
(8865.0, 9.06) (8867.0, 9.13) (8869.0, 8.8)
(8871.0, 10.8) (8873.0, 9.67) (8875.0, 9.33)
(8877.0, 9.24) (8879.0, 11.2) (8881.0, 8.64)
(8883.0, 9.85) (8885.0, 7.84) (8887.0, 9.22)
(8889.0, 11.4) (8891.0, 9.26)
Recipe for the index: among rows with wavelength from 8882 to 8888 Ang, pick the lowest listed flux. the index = 7.84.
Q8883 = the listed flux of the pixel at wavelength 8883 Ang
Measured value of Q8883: 9.85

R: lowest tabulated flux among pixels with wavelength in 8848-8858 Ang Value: 9.55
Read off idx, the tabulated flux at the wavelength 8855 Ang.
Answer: 9.86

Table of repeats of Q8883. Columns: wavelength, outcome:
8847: 9.98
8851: 9.65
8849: 10.3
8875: 9.33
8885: 7.84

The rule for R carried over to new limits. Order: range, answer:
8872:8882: 8.64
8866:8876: 8.8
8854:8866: 8.9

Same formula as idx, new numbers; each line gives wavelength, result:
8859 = 9.44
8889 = 11.4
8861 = 10.6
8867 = 9.13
